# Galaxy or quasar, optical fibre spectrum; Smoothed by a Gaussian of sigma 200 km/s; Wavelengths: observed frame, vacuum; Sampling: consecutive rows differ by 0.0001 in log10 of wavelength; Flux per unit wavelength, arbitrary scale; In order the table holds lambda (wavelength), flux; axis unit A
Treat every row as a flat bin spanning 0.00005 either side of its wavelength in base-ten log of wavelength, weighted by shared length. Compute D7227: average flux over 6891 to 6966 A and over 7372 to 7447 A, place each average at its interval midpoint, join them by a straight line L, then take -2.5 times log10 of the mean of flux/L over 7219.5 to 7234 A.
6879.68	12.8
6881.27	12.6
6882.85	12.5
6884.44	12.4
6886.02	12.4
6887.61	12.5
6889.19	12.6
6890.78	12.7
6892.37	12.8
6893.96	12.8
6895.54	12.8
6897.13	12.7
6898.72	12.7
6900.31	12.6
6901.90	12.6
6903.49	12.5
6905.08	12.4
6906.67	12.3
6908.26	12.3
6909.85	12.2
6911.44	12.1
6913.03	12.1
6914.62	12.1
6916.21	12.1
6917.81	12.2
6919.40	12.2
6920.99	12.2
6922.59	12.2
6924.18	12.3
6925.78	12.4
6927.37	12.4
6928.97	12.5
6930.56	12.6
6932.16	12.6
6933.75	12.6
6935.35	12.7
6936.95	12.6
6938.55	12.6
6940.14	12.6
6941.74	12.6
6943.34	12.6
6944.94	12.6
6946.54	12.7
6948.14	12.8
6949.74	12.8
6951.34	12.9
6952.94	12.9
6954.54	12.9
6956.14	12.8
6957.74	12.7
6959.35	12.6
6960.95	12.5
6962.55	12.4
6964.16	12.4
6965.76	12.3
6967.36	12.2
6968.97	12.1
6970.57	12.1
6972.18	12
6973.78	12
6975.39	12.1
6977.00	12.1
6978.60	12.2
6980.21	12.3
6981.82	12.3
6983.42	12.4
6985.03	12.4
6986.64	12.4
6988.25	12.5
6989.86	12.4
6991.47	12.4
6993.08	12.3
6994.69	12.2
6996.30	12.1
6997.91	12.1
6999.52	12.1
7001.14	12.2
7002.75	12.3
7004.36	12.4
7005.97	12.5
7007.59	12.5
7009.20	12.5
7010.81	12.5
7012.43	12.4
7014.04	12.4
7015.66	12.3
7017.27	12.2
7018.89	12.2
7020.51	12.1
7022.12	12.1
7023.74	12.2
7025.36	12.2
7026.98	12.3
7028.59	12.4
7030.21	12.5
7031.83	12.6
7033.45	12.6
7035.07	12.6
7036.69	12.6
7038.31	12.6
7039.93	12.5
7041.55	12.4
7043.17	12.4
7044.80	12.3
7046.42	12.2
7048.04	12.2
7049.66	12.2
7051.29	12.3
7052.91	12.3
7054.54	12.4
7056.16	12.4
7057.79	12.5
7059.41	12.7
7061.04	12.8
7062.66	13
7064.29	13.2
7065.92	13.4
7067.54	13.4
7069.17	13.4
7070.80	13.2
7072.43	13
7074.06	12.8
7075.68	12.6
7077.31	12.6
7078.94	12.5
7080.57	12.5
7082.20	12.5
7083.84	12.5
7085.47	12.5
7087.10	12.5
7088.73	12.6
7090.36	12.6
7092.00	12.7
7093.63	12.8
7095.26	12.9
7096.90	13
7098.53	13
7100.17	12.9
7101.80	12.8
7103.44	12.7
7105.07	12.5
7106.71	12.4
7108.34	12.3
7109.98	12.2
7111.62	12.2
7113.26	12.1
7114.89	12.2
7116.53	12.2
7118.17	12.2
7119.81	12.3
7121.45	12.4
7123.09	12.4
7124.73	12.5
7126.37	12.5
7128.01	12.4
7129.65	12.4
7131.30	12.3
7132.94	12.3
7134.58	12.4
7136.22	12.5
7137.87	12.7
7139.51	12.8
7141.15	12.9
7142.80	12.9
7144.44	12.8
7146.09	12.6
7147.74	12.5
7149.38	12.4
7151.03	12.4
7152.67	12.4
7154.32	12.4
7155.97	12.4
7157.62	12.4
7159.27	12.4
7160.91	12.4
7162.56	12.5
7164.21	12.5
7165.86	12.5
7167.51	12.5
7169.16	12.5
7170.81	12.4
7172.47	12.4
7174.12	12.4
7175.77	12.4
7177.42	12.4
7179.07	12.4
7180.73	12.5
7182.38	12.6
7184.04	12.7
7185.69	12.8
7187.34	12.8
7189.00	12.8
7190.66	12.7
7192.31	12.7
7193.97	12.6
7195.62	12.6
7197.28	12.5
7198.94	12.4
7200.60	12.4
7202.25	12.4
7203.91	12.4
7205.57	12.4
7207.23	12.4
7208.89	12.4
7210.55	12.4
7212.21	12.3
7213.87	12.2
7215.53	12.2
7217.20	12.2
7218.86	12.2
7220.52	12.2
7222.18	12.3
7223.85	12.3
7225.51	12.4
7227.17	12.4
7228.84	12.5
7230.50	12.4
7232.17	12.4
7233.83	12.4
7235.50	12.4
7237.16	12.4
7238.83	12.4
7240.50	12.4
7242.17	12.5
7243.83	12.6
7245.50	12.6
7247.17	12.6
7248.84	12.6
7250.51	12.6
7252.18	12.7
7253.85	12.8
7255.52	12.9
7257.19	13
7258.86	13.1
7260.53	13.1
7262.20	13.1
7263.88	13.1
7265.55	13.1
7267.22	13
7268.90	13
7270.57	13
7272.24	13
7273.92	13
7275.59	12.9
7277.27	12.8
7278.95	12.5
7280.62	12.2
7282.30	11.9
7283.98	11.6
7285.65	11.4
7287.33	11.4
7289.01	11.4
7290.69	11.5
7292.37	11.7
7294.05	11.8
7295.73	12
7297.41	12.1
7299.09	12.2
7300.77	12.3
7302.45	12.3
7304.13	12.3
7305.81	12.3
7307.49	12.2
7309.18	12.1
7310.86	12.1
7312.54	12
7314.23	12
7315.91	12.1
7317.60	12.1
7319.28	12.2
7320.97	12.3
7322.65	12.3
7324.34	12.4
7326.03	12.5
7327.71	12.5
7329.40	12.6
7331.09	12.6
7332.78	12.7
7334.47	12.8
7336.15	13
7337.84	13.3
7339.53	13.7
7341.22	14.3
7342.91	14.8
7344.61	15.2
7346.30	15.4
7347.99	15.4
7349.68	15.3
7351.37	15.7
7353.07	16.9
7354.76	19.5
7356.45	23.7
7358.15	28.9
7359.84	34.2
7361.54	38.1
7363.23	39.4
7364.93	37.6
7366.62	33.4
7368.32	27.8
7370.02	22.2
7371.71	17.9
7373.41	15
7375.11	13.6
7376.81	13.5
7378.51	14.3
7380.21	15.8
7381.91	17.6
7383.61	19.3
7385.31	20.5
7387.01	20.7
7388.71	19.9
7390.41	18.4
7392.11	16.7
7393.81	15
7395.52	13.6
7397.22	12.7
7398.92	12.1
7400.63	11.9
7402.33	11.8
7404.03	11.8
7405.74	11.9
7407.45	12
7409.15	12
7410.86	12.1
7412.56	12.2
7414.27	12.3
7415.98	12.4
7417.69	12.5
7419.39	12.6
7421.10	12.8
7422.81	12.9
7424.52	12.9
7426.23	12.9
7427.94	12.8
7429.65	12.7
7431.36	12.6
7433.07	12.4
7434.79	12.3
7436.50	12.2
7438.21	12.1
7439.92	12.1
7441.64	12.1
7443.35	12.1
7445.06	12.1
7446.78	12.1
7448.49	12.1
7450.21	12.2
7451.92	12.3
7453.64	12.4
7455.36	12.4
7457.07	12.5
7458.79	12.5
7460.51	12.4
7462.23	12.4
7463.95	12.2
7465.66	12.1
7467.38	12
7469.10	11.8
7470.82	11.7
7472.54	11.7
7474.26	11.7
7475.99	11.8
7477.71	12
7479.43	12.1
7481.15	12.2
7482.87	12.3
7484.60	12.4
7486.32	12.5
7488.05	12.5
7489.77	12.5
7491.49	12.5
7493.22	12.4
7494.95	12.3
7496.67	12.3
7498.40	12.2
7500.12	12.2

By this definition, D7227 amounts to 0.08 mag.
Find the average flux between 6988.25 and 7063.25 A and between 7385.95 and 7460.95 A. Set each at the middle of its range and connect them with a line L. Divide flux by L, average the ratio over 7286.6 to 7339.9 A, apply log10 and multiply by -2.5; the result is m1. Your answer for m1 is 0.051 mag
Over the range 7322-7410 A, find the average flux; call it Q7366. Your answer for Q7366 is 17.6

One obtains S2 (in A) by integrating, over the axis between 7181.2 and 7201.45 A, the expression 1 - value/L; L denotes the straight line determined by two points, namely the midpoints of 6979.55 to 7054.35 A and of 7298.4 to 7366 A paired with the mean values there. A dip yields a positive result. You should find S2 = 2.8 A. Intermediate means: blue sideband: 12.3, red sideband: 16.5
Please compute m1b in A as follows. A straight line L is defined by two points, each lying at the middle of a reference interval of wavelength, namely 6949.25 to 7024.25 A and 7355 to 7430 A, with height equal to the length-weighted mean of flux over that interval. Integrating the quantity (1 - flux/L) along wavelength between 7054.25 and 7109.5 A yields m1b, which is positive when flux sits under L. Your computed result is 3.6 A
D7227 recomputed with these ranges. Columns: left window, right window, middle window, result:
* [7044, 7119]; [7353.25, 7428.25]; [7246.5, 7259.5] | 0.22 mag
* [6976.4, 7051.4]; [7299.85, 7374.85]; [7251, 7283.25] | 0.25 mag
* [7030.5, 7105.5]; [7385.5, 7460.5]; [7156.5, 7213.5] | 0.03 mag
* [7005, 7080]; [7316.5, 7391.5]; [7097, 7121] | 0.11 mag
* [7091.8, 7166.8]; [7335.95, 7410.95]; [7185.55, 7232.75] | 0.16 mag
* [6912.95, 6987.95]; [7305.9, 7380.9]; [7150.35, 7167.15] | 0.21 mag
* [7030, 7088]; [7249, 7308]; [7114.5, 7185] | 0.01 mag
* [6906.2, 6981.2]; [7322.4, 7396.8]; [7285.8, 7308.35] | 0.43 mag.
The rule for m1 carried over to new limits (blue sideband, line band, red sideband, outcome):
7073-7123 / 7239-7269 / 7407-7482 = -0.03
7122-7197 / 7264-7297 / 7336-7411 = 0.28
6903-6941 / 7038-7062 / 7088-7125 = 0.01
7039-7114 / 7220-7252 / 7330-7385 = 0.32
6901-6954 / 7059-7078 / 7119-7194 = -0.04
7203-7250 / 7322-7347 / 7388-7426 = -0.03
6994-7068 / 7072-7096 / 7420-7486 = -0.02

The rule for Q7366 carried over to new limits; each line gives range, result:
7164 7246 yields 12.5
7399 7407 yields 11.9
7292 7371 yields 16.8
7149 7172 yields 12.4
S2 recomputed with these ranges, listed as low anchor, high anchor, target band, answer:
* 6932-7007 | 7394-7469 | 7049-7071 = -0.67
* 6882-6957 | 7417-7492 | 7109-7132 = 0.25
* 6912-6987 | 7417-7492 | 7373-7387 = -4.76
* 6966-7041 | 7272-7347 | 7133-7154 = -0.31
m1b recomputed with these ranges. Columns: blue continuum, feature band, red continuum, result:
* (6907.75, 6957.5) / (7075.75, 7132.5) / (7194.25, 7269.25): 0.10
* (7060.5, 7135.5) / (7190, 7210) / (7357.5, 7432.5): 2.53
